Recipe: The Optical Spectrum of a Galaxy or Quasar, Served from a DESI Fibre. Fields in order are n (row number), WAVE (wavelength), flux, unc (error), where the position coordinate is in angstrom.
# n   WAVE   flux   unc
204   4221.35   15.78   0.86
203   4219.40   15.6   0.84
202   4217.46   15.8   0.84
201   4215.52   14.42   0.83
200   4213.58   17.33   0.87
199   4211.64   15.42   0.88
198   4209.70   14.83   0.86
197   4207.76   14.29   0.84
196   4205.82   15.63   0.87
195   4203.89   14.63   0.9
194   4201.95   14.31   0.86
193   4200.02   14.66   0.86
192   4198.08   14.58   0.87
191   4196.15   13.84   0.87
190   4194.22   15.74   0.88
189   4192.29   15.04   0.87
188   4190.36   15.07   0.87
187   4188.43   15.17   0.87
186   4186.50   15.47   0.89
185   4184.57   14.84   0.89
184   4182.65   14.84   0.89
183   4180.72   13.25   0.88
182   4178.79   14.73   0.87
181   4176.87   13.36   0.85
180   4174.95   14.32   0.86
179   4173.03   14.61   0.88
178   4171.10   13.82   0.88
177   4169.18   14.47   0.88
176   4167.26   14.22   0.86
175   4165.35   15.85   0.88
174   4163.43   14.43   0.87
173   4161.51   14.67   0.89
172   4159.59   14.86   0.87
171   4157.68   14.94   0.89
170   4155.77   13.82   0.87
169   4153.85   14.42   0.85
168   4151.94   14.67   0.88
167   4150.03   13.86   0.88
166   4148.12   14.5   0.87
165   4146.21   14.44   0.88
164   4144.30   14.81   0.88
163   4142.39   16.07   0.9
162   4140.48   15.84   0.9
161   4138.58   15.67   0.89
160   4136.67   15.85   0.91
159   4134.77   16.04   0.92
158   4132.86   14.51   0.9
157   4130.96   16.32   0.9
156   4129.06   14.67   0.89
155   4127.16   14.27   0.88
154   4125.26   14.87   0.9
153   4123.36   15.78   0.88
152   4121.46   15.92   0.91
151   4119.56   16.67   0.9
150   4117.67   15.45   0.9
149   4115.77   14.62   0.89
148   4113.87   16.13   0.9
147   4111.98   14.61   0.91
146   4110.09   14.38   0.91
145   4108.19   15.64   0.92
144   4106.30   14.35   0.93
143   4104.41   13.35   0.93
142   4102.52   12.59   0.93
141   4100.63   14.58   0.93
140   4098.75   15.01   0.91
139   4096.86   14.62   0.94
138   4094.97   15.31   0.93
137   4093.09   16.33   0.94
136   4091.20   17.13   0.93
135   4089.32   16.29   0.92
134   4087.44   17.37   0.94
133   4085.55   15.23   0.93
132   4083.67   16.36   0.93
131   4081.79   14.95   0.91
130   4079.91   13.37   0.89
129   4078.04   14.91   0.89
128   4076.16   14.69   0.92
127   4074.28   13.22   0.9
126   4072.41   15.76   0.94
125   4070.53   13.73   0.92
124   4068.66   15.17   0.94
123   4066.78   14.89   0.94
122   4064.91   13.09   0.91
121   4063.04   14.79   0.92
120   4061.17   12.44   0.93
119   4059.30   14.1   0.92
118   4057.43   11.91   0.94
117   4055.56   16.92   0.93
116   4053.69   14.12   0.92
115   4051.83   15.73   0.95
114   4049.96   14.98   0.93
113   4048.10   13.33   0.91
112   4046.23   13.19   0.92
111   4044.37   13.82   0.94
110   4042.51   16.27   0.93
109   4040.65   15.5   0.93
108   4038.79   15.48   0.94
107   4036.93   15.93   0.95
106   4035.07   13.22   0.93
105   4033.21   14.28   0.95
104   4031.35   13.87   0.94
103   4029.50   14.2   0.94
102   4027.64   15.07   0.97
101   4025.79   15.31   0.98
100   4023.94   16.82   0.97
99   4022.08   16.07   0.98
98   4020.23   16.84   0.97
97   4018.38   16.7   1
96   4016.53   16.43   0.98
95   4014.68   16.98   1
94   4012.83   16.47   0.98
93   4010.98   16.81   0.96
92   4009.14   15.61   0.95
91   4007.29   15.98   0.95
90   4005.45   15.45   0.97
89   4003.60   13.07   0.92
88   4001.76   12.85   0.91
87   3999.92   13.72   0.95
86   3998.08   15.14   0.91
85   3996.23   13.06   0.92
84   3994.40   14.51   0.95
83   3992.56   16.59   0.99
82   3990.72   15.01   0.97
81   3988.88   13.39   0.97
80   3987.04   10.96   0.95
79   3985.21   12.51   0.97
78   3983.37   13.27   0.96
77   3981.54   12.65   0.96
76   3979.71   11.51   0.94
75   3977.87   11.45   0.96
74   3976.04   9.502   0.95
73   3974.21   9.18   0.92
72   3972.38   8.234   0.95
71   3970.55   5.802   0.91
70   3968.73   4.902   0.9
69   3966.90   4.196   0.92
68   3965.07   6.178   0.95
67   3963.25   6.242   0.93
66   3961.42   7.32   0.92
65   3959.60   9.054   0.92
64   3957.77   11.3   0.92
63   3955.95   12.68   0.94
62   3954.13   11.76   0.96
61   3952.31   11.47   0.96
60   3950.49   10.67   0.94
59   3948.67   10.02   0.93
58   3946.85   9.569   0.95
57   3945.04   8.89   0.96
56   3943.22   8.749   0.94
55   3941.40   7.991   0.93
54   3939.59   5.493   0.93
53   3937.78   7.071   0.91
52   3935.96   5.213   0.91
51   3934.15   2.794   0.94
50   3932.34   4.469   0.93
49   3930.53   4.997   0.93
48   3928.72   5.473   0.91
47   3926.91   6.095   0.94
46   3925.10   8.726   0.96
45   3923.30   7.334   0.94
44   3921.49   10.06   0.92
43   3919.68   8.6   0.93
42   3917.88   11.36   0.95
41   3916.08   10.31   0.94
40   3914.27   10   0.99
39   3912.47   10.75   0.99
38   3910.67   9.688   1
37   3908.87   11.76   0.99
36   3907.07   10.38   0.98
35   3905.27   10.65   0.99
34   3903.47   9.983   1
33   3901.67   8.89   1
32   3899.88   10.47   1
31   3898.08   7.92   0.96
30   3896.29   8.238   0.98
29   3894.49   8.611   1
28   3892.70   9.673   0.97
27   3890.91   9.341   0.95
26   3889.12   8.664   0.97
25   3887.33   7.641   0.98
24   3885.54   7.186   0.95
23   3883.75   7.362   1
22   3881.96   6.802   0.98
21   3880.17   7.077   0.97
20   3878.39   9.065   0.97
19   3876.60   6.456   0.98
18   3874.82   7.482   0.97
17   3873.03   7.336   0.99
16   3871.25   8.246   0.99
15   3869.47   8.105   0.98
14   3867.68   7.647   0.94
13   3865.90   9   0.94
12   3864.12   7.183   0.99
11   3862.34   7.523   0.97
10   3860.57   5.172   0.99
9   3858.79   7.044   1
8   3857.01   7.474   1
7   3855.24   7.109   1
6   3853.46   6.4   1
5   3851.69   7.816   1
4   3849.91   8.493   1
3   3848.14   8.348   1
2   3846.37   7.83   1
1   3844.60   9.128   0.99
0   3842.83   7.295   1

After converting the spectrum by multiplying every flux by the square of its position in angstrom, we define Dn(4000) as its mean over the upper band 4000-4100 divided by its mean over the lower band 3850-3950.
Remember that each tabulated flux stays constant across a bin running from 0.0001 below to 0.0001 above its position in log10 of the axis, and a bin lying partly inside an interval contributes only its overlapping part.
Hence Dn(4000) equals 2.0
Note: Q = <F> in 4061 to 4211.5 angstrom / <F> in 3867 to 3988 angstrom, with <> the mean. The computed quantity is 1.72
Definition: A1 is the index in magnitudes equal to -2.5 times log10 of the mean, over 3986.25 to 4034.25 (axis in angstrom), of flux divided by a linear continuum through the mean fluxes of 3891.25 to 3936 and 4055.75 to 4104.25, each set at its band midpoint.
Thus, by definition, -0.233 mag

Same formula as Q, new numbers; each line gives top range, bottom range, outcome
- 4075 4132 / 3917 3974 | 1.94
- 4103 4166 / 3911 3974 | 1.86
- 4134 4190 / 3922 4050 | 1.27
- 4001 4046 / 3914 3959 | 1.82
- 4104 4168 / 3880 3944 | 1.83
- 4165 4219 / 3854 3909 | 1.81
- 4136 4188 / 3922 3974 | 1.92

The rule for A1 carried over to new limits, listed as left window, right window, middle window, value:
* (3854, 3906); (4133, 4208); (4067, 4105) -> -0.17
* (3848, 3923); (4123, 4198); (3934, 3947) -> 0.35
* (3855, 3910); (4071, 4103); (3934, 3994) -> 0.16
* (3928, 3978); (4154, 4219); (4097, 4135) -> -0.18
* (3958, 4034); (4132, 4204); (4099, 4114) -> -0.03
